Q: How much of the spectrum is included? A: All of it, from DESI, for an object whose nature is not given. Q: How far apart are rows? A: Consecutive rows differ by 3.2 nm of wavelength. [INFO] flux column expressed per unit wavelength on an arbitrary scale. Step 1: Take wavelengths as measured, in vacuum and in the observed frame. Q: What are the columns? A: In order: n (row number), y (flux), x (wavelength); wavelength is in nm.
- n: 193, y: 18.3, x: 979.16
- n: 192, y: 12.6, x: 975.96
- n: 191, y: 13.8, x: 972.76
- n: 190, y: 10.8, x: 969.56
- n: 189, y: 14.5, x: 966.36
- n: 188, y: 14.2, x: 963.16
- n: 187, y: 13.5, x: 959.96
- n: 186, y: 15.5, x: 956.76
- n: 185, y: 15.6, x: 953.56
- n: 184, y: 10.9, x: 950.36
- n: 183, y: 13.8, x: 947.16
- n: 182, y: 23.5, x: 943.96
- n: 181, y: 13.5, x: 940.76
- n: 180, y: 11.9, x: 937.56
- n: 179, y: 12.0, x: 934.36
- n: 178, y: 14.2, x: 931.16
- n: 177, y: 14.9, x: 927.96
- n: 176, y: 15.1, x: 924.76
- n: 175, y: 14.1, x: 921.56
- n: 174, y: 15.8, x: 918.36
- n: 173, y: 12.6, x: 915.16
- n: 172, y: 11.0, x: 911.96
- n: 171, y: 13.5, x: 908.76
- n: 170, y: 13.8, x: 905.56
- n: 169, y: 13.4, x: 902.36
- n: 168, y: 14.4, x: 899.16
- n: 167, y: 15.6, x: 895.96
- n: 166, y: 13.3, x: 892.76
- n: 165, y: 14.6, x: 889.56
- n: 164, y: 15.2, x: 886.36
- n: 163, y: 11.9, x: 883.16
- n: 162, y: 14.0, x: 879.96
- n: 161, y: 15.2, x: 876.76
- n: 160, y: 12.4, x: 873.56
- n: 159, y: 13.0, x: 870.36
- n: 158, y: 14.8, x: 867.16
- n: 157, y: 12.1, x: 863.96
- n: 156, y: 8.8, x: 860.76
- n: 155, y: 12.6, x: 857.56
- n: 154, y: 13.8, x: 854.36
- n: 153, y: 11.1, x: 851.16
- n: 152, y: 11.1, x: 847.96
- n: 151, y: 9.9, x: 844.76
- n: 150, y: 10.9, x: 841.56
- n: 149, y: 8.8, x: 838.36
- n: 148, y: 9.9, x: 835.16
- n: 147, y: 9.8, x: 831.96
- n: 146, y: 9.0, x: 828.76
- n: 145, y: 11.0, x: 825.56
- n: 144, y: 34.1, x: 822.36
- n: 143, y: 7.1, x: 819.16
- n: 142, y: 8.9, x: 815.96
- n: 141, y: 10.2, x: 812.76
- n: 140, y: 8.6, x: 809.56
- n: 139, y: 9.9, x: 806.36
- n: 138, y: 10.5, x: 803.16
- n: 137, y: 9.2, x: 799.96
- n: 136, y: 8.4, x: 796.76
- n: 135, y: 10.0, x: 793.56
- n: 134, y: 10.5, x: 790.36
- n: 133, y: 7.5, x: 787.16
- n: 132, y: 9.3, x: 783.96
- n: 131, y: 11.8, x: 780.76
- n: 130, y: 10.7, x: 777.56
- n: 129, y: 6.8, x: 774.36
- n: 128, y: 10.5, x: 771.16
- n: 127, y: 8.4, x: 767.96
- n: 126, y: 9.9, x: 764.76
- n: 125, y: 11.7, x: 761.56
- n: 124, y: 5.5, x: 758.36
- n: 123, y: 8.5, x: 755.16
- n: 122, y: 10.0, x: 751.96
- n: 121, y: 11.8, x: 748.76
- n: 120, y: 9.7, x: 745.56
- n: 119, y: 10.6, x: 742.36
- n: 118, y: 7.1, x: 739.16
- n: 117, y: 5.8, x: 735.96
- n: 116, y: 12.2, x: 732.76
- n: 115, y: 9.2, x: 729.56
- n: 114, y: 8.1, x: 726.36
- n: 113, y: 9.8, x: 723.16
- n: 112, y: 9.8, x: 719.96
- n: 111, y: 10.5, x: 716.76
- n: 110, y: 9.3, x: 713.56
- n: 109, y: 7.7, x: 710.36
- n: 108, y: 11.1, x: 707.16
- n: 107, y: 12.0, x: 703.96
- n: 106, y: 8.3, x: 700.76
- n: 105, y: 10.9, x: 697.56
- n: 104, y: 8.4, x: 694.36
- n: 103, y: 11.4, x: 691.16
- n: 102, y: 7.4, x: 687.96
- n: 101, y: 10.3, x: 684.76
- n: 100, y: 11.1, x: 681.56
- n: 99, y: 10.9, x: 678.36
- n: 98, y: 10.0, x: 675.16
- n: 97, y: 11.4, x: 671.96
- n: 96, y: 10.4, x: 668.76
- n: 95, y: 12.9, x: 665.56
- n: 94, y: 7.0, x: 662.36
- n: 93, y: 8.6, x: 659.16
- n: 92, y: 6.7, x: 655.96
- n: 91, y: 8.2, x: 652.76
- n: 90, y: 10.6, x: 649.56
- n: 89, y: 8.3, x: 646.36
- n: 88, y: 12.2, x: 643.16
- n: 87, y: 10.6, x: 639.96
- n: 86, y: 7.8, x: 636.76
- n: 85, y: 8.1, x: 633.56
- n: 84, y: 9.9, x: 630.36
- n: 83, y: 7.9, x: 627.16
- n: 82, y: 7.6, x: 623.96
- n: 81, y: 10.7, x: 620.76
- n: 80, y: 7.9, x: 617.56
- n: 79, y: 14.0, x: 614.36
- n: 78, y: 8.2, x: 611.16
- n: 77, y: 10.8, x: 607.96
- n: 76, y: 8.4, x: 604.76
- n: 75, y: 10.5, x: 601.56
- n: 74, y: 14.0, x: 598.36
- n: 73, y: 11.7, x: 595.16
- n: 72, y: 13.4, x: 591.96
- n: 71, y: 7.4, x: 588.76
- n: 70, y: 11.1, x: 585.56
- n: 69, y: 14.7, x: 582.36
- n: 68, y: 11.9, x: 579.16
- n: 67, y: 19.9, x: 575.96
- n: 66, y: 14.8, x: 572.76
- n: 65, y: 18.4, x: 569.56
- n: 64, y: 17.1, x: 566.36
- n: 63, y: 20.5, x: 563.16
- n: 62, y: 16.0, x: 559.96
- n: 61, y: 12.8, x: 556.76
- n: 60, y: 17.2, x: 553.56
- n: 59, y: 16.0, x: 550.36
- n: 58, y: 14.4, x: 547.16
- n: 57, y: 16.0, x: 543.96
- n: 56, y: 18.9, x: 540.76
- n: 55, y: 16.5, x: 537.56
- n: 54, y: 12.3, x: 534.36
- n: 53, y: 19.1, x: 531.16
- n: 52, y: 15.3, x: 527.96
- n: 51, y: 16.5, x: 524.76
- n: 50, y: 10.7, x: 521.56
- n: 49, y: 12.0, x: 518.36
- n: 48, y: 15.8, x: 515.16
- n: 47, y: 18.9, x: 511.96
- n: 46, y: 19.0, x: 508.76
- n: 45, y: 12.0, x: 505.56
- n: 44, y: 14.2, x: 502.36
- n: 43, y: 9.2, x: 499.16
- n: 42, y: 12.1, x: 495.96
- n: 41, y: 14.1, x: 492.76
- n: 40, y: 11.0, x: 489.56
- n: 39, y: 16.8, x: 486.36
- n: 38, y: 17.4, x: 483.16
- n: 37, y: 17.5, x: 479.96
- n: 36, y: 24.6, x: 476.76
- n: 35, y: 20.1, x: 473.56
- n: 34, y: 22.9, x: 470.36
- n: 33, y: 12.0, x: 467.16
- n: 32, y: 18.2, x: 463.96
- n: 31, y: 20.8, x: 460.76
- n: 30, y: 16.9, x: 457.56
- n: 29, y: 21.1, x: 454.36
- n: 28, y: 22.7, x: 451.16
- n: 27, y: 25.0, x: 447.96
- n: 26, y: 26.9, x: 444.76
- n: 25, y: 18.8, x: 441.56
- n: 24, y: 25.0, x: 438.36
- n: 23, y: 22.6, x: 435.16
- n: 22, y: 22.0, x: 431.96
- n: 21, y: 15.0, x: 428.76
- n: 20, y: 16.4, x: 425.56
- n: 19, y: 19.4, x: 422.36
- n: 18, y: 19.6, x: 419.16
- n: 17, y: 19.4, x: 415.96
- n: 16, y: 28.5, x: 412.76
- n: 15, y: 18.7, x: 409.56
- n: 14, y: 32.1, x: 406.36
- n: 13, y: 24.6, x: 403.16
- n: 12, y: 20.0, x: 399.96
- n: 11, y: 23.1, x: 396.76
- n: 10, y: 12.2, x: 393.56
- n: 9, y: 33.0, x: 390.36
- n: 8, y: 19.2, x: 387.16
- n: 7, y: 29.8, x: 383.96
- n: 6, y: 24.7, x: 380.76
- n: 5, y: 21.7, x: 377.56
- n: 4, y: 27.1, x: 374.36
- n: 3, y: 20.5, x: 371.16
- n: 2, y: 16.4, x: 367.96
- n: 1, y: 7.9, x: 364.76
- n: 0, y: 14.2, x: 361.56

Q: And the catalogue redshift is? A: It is 1.21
